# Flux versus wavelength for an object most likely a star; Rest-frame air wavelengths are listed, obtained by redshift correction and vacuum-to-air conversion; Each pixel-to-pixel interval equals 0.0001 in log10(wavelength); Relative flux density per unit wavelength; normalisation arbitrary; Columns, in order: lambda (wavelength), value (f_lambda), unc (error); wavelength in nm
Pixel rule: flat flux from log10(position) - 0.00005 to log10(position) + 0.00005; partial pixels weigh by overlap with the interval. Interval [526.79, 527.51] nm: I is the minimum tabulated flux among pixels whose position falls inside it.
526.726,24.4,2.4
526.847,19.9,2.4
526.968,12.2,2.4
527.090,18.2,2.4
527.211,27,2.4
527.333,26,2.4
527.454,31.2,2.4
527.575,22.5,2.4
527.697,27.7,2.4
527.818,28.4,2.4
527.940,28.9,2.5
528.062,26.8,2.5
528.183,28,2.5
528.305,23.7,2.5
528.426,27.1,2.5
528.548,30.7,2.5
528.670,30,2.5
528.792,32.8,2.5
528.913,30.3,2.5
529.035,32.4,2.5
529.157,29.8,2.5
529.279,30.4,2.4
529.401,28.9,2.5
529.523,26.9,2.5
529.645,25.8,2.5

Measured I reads 12.2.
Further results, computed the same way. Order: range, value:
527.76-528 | 28.4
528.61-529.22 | 29.8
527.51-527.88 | 22.5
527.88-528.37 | 23.7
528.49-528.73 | 30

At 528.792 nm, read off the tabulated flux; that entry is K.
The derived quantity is 32.8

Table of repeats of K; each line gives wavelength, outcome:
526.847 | 19.9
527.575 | 22.5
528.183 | 28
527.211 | 27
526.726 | 24.4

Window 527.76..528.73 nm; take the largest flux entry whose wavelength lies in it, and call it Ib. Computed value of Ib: 30.7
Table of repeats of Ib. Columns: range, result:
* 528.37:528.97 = 32.8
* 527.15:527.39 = 27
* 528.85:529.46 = 32.4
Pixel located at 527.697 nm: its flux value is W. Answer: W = 27.7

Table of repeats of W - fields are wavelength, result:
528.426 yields 27.1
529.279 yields 30.4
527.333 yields 26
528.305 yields 23.7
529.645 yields 25.8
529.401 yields 28.9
